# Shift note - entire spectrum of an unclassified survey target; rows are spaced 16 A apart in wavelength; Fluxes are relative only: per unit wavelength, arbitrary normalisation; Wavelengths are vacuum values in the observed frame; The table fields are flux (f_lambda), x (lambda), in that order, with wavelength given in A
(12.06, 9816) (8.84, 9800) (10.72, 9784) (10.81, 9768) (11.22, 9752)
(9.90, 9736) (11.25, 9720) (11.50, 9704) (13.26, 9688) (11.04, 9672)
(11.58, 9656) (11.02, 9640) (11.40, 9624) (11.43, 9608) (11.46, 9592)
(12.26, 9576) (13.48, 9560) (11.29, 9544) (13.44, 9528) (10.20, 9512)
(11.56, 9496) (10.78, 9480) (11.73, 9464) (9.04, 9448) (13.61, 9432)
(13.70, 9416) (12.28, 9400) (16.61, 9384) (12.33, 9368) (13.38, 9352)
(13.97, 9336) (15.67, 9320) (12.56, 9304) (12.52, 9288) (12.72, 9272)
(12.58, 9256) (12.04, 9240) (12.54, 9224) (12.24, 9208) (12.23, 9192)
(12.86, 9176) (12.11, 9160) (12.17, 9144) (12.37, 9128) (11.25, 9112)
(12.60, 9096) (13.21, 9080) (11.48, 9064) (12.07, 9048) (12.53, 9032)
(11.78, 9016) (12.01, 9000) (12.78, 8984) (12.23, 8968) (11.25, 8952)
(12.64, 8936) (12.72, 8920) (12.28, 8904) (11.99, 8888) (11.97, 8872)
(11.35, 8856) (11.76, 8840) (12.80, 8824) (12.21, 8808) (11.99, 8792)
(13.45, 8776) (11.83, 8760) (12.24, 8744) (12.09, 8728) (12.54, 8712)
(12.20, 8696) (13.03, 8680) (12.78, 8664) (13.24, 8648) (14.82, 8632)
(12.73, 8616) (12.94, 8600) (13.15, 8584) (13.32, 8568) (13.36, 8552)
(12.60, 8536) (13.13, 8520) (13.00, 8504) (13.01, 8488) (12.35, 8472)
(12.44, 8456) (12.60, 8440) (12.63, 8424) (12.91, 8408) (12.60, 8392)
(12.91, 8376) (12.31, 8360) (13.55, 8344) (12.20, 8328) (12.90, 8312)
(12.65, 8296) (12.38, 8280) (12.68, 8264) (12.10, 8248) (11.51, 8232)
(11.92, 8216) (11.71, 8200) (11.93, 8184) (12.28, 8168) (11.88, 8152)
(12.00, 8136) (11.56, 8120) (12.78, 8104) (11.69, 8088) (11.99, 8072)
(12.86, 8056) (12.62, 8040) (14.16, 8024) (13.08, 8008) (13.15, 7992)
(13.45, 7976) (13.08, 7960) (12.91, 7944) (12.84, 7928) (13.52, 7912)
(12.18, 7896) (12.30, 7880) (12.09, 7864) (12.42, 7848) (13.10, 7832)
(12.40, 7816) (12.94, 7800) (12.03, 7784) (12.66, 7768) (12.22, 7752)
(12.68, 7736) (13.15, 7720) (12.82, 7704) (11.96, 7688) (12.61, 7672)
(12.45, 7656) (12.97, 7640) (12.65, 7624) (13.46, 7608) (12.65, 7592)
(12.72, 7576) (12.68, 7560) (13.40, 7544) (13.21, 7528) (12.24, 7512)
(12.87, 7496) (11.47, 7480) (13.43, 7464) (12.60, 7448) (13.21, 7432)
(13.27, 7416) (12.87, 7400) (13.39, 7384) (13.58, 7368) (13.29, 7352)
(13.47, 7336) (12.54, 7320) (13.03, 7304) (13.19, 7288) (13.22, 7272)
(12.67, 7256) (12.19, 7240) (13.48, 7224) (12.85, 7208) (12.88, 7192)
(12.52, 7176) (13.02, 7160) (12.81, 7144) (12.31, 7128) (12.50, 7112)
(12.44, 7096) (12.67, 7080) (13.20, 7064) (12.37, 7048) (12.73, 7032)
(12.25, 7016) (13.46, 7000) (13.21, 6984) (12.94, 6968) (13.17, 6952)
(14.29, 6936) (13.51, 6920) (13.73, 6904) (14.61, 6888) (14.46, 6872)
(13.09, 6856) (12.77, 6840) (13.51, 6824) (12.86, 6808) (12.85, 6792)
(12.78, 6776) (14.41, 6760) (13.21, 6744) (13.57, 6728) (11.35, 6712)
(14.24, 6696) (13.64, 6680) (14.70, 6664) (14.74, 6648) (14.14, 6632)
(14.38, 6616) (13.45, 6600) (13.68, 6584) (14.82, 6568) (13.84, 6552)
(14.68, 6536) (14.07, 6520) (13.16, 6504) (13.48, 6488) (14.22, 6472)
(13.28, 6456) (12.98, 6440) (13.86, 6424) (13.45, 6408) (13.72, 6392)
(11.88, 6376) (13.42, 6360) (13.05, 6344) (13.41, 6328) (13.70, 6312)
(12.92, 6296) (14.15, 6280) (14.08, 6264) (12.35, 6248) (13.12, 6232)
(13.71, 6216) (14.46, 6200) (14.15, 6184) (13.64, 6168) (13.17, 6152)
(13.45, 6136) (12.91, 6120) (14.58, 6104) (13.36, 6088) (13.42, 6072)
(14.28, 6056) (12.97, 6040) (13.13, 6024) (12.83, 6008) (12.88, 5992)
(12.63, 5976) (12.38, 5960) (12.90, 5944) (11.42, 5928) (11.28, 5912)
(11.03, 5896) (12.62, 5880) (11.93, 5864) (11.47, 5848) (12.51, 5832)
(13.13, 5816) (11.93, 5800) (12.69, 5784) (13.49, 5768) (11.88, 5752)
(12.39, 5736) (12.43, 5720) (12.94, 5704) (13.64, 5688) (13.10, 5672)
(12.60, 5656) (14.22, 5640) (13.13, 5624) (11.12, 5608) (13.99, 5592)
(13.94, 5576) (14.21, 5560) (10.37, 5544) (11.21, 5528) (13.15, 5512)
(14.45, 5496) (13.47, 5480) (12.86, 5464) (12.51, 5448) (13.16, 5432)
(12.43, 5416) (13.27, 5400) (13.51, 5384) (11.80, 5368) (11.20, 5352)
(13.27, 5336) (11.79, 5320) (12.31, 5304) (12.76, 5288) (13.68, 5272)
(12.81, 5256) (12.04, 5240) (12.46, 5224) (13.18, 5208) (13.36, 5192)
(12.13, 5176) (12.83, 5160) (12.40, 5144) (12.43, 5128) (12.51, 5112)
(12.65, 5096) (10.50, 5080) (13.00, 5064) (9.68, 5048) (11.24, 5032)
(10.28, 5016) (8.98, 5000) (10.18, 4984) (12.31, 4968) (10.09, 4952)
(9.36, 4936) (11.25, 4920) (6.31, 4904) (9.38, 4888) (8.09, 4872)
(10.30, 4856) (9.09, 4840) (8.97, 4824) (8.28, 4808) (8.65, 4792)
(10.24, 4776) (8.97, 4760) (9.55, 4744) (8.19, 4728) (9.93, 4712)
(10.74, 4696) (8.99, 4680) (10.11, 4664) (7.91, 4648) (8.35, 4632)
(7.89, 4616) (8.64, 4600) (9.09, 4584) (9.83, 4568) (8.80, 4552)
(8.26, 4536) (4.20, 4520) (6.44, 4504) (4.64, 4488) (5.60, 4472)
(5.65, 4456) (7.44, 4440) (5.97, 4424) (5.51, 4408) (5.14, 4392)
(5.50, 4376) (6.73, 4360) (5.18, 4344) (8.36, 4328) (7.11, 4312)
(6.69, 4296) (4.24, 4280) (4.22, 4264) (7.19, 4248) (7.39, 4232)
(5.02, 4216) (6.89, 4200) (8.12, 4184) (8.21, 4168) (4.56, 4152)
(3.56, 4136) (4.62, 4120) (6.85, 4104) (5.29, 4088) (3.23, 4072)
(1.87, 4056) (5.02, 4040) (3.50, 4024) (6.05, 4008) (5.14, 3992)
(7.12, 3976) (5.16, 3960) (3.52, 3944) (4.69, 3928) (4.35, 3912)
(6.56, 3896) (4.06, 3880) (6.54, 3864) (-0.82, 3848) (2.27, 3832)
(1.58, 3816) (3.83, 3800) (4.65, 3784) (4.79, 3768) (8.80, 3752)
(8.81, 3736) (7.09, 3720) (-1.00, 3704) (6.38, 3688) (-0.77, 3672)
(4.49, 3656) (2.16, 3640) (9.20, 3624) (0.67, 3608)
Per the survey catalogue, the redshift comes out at 0.14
